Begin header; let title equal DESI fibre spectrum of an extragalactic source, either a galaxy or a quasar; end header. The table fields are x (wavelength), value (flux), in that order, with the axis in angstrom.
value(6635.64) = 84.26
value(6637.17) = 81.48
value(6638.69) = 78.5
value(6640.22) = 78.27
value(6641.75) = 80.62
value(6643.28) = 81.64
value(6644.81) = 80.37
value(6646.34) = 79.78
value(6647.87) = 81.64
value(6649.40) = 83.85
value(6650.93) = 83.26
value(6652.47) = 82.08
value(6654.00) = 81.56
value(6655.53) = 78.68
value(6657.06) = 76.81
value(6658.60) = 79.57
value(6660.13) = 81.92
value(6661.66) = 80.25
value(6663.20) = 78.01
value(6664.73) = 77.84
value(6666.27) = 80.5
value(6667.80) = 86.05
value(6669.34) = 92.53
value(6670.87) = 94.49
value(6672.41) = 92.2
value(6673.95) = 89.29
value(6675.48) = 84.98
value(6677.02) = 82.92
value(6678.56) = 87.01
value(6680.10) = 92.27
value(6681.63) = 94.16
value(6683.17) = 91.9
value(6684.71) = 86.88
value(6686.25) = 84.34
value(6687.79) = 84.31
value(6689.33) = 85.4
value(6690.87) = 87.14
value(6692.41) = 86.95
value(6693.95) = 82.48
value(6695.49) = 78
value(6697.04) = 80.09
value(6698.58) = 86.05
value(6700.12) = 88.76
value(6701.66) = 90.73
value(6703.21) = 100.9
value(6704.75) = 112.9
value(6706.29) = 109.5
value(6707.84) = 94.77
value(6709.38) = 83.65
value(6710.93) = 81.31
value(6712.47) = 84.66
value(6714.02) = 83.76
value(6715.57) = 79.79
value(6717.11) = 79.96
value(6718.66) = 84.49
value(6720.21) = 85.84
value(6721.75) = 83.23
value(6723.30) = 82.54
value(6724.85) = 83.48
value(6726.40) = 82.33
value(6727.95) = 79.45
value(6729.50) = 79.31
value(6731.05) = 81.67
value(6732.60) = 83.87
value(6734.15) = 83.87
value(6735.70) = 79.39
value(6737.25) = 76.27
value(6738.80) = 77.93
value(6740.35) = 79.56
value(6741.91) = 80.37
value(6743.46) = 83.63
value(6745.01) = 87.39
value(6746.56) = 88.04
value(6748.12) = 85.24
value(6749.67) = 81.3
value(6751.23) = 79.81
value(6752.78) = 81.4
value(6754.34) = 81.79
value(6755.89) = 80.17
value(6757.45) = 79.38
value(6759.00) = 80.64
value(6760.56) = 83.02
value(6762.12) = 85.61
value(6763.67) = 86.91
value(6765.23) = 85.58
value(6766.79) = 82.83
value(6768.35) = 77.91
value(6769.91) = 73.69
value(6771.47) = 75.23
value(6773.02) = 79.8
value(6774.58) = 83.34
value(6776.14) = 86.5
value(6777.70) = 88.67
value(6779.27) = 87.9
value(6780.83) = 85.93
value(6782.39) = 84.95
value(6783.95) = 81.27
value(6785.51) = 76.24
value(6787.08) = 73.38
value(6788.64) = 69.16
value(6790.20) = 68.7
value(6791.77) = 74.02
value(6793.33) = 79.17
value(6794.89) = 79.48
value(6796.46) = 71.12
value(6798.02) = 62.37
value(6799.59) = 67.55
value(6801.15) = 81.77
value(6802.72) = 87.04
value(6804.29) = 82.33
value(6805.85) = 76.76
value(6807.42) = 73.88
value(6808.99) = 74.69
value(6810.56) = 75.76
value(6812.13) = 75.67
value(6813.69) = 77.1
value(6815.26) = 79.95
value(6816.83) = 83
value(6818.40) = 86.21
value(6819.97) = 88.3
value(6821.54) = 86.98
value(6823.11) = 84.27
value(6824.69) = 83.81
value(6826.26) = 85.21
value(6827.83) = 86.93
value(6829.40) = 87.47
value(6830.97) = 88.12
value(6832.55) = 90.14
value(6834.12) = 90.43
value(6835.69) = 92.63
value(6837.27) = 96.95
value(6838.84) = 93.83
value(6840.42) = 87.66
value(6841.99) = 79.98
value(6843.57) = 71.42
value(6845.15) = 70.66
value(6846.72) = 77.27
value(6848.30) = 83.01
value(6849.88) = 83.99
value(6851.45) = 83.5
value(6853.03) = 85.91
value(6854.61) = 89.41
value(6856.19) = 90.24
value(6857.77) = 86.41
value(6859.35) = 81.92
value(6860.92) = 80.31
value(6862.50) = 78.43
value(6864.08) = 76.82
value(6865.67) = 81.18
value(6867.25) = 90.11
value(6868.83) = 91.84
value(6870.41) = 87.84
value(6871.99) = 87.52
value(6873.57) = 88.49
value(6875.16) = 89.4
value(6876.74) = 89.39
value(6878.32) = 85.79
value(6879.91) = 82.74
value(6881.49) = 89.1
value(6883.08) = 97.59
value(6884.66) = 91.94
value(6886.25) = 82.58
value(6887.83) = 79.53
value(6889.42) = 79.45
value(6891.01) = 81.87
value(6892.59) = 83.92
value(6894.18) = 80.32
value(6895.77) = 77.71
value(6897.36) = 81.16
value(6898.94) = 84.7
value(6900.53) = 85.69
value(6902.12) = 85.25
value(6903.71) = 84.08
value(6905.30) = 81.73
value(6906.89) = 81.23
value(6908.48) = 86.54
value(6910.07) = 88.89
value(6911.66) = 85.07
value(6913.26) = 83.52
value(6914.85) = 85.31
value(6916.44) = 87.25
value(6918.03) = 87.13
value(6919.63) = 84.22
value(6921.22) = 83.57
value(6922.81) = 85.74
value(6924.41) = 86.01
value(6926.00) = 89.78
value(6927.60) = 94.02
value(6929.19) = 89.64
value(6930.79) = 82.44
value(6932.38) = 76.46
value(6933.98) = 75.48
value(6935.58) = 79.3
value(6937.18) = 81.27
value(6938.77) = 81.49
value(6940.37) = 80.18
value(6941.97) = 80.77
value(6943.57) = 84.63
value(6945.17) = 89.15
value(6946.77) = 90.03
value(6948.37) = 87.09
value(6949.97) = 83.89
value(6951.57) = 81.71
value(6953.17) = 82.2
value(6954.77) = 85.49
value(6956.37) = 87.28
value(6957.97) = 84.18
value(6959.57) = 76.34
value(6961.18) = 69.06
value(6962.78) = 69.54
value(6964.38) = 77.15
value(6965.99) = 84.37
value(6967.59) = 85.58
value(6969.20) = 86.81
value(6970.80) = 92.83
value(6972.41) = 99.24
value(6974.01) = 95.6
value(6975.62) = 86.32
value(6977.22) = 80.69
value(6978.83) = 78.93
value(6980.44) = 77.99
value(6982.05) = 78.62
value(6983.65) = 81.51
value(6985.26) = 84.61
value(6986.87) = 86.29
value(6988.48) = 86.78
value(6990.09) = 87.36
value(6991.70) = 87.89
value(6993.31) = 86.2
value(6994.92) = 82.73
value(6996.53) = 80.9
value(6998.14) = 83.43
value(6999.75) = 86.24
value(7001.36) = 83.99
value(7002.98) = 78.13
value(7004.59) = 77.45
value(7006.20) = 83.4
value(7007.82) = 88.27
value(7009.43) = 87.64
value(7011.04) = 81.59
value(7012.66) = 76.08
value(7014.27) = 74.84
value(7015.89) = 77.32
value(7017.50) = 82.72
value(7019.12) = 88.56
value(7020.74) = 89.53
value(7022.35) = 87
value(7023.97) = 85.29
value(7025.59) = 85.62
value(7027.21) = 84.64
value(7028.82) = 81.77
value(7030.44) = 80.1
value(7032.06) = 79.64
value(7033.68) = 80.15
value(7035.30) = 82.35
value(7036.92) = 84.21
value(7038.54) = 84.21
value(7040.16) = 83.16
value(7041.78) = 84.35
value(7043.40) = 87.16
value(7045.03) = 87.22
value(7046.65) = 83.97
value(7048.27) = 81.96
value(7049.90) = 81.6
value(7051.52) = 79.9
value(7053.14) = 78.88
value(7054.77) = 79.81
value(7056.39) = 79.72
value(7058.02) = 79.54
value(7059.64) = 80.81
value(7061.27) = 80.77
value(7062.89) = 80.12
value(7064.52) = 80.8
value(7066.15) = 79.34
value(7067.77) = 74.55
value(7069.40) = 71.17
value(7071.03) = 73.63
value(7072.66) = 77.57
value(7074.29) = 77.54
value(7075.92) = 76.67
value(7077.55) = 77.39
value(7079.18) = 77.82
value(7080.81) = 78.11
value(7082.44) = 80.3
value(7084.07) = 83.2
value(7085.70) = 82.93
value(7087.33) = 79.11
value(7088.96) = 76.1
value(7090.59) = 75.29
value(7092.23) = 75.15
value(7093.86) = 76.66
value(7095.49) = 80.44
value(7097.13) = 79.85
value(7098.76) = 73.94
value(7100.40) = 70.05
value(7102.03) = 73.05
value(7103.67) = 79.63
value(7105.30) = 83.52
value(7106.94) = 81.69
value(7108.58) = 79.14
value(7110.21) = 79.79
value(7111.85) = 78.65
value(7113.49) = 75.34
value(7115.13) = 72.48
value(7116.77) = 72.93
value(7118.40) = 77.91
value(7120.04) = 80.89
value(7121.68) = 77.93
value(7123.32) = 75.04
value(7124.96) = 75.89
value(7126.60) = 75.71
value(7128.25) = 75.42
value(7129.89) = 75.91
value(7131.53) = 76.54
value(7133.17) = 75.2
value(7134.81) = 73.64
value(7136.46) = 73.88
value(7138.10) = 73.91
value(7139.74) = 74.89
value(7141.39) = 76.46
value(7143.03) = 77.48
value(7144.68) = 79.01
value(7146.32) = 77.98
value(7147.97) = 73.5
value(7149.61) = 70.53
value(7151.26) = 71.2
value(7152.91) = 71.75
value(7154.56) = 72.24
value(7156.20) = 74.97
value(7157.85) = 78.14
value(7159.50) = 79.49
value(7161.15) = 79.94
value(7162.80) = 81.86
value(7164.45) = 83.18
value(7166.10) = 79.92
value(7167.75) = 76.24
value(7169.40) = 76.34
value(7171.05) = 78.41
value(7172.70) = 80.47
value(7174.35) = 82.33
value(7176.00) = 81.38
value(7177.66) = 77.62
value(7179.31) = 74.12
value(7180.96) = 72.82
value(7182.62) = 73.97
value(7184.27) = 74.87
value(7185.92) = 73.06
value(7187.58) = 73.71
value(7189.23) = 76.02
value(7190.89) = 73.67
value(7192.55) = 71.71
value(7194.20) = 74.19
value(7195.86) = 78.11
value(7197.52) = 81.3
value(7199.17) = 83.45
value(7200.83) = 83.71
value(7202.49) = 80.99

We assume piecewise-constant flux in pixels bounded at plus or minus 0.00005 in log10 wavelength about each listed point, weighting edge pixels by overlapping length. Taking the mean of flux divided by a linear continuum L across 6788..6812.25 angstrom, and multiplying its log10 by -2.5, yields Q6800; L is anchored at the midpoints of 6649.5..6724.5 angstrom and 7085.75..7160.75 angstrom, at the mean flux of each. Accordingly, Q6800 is 0.12 mag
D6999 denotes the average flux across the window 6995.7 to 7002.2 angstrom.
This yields 83.6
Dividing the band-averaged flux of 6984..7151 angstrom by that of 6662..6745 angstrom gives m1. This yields 0.9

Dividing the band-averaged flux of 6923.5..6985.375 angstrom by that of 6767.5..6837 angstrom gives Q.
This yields 1.03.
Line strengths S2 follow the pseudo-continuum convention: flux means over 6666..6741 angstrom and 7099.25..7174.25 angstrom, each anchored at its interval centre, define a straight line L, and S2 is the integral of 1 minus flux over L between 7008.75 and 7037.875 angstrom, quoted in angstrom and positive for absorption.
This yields -1.3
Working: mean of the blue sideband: 86.2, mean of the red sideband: 76.7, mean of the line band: 82.7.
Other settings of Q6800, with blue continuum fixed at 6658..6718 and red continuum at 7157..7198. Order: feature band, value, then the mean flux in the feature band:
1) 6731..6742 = 0.08 mag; 80.3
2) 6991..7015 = -0.02 mag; 82.6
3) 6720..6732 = 0.06 mag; 82.1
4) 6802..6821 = 0.06 mag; 80.1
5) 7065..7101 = 0.03 mag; 77.2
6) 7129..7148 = 0.03 mag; 75.8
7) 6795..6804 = 0.14 mag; 74.8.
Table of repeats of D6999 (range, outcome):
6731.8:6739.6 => 80.3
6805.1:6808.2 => 75.2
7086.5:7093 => 76.4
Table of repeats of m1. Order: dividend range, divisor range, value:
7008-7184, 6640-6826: 0.95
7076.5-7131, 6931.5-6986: 0.94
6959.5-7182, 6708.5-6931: 0.96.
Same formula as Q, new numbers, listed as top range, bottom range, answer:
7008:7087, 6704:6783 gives 0.97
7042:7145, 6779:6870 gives 0.95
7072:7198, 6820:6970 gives 0.91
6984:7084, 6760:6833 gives 1.02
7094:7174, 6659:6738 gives 0.89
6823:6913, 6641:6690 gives 1.01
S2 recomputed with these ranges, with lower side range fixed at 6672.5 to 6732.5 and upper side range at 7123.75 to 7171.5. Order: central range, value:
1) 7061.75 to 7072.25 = 0.18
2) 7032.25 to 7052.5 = -1.17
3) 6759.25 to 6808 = 3.29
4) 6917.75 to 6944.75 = -0.77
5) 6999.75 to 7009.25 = -0.40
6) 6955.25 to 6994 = -1.70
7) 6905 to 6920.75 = -0.65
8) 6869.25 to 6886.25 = -1.26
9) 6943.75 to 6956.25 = -0.74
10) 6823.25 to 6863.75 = -0.72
